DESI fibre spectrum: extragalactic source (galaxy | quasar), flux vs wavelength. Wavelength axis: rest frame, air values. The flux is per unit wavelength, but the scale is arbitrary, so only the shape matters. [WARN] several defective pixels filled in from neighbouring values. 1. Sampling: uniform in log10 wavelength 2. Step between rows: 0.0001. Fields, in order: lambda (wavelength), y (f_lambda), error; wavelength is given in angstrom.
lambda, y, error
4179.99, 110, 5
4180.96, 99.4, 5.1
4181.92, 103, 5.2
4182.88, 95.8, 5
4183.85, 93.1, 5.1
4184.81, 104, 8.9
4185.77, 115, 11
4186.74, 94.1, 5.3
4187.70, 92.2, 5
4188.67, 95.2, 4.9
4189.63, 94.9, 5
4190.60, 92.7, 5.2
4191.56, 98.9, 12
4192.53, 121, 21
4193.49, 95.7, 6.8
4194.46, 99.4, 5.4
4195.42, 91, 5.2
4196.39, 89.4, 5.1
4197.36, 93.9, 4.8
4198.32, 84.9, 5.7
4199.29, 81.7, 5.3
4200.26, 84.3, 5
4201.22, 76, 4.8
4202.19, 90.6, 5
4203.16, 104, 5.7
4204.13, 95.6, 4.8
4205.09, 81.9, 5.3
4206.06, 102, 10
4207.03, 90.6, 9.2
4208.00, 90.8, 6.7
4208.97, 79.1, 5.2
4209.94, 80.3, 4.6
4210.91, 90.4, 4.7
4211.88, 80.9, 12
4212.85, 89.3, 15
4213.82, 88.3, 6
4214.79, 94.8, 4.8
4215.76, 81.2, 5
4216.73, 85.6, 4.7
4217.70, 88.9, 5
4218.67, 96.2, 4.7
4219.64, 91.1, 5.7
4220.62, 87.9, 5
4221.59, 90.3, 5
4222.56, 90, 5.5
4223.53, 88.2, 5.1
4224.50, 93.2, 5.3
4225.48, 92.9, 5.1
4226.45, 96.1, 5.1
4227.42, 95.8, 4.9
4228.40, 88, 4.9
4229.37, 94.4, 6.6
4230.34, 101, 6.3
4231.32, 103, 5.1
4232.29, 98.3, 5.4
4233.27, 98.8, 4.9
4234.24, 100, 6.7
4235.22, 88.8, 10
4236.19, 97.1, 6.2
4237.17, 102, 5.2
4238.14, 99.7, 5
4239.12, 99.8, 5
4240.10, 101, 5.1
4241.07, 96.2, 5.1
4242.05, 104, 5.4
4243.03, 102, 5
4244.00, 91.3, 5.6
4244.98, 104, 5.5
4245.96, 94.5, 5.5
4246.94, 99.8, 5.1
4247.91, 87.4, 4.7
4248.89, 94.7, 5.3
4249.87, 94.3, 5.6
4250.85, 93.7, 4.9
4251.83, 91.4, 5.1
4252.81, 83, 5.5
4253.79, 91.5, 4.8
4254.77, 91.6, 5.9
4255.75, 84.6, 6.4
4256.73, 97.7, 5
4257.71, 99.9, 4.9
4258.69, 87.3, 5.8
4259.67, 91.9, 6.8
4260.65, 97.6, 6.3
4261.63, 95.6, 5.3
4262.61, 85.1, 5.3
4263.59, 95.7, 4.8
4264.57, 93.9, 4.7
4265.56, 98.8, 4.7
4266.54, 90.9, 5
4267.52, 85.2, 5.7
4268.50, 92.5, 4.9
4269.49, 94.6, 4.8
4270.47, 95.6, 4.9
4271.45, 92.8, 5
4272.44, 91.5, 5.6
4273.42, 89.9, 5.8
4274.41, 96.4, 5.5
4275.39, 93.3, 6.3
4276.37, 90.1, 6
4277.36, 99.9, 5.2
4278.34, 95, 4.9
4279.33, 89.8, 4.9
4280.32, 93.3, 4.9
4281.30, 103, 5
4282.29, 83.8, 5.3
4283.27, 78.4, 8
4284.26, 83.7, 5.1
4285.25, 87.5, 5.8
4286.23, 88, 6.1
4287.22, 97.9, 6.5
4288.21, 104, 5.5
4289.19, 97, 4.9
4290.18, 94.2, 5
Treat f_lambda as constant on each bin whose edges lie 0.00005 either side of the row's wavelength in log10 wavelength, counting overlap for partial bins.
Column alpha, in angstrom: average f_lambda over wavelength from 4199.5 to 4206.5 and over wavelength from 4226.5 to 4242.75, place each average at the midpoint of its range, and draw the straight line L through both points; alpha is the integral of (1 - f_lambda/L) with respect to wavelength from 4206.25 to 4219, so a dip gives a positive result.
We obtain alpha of 0.7 angstrom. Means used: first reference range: 90.3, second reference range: 98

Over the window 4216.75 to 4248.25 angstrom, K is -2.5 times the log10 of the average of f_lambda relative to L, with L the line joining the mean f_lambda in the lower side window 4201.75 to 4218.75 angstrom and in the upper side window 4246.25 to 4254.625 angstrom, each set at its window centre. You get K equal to -0.06 mag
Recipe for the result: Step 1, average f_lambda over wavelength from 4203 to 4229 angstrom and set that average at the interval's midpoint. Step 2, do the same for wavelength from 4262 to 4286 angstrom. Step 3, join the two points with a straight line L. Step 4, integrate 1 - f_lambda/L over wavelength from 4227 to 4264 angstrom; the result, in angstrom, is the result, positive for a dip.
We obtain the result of -1.8 angstrom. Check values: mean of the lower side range 90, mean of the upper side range 91.7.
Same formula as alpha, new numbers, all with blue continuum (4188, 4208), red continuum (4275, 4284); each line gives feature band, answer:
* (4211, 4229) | 0.5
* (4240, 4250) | -0.5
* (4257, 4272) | -0.2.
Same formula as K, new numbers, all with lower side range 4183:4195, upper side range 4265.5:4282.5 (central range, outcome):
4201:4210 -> 0.098 mag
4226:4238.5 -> -0.010 mag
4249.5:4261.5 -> 0.028 mag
